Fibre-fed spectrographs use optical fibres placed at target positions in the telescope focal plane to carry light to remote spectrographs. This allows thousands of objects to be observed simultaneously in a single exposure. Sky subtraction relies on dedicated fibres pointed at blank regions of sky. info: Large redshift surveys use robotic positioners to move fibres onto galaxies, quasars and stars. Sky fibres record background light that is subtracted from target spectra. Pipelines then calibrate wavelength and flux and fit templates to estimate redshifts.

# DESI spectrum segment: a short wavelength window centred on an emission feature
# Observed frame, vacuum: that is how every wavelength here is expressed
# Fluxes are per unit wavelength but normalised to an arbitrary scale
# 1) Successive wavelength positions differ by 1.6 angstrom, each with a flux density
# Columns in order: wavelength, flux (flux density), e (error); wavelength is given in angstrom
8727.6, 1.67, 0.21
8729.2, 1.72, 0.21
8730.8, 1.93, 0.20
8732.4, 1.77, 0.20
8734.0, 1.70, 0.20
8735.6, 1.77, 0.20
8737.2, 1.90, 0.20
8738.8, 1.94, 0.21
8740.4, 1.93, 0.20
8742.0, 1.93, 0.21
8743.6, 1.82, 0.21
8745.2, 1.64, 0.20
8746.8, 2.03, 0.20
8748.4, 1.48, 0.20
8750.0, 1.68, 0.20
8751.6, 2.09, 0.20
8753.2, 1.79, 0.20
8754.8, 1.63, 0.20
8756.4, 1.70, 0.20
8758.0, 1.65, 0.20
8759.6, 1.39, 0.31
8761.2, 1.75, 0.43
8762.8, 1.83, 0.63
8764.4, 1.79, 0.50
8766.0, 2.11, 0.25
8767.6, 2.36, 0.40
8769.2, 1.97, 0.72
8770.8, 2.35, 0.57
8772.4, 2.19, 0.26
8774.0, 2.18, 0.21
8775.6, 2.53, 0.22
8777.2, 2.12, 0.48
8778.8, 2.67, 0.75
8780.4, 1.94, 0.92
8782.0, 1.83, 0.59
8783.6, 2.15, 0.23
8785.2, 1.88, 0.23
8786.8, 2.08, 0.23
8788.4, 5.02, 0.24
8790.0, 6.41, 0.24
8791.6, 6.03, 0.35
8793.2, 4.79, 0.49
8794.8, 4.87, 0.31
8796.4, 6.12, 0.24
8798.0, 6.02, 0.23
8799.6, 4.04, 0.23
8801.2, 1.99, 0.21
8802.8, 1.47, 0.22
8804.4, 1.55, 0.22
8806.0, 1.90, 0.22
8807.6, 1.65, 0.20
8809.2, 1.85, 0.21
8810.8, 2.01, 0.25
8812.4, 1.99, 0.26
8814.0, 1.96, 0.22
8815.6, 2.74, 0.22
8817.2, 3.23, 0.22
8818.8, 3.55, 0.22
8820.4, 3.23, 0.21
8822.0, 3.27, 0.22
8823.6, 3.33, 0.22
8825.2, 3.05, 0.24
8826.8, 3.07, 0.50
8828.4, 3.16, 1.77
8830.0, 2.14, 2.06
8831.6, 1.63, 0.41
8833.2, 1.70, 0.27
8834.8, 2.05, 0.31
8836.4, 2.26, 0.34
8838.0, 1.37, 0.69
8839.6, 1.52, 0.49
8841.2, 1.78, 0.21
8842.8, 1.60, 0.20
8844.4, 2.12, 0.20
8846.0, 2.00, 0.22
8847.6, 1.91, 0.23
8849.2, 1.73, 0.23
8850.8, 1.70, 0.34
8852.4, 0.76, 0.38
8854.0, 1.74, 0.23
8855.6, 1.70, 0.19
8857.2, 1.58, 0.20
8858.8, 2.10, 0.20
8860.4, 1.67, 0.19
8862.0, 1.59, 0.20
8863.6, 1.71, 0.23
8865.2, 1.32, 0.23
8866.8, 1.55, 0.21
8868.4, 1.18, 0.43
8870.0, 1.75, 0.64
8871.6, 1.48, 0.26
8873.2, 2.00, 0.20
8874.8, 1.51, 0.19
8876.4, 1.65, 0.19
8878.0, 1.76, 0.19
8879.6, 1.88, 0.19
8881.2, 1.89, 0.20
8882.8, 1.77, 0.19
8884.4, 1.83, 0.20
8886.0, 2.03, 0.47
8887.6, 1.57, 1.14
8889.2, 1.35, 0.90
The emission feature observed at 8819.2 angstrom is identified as [N II] 6583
